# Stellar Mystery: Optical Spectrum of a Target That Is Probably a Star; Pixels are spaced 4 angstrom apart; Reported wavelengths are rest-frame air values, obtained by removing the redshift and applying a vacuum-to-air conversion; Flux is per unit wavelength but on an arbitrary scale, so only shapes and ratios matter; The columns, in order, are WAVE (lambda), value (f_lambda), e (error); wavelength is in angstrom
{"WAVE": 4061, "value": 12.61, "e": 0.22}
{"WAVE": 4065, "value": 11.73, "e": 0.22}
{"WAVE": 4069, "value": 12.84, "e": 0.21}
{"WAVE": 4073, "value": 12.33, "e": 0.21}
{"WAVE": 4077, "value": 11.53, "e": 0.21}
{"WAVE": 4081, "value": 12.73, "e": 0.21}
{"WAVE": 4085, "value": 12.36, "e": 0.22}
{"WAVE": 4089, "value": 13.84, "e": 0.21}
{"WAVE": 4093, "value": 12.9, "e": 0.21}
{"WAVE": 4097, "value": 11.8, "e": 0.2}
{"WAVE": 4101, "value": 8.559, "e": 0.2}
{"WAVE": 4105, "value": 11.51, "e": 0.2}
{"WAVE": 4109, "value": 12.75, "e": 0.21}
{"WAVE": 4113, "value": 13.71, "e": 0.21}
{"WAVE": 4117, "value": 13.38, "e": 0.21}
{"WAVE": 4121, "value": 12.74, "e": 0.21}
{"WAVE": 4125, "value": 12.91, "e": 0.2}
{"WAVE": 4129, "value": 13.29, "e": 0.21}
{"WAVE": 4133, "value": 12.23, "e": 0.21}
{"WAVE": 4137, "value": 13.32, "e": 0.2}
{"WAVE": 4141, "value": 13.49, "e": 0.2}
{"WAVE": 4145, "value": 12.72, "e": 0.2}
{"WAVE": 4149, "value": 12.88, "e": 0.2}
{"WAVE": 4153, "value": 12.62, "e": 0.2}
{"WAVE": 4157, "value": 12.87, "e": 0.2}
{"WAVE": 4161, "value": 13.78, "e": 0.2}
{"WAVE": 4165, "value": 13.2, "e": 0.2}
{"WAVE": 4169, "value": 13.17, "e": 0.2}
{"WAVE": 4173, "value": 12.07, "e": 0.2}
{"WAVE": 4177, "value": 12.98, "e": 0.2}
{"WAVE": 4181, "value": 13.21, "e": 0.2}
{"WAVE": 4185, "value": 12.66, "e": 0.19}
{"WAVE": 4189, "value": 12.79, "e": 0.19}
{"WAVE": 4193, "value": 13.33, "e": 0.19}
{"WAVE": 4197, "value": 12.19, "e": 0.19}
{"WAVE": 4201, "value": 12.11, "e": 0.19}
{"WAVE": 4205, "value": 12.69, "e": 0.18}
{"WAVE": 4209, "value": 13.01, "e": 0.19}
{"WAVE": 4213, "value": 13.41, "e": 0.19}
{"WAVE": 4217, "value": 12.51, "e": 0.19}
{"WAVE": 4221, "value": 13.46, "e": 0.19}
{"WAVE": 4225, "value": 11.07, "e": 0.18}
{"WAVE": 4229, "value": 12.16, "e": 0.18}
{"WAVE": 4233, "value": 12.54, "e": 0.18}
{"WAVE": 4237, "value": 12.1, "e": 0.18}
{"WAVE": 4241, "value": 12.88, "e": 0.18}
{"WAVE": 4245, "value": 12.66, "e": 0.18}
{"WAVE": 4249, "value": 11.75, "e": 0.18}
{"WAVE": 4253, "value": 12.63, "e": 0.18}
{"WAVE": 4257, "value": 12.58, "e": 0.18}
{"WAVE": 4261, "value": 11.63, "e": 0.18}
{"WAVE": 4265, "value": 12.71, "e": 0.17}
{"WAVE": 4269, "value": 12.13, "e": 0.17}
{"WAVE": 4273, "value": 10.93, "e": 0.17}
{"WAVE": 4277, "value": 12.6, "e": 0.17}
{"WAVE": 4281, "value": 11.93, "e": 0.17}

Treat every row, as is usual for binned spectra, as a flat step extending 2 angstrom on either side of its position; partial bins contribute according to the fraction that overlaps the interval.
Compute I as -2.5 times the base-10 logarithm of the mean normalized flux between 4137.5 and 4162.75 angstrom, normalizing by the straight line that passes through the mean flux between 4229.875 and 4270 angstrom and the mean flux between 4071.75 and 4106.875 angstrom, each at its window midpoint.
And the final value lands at -0.08 mag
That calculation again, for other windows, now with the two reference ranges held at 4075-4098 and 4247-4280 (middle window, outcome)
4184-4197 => -0.05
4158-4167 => -0.09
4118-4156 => -0.04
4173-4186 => -0.04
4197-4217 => -0.04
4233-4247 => -0.03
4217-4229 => -0.01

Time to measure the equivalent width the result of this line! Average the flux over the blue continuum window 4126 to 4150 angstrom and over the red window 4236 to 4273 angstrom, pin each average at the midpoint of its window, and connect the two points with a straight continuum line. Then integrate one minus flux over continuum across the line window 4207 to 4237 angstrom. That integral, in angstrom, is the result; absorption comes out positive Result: -0.21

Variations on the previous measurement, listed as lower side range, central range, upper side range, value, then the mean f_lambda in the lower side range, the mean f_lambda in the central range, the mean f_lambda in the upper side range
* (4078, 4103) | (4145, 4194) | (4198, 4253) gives -2.6 angstrom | 12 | 12.9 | 12.5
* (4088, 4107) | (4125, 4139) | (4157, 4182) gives -0.7 angstrom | 11.6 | 12.9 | 13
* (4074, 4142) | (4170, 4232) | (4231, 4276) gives -1.6 angstrom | 12.5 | 12.7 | 12.2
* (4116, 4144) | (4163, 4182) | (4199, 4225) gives -0.1 angstrom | 13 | 12.9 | 12.7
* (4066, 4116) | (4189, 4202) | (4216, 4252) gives -0.3 angstrom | 12.3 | 12.6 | 12.4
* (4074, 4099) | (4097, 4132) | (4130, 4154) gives 1.1 angstrom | 12.5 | 12.3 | 12.9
